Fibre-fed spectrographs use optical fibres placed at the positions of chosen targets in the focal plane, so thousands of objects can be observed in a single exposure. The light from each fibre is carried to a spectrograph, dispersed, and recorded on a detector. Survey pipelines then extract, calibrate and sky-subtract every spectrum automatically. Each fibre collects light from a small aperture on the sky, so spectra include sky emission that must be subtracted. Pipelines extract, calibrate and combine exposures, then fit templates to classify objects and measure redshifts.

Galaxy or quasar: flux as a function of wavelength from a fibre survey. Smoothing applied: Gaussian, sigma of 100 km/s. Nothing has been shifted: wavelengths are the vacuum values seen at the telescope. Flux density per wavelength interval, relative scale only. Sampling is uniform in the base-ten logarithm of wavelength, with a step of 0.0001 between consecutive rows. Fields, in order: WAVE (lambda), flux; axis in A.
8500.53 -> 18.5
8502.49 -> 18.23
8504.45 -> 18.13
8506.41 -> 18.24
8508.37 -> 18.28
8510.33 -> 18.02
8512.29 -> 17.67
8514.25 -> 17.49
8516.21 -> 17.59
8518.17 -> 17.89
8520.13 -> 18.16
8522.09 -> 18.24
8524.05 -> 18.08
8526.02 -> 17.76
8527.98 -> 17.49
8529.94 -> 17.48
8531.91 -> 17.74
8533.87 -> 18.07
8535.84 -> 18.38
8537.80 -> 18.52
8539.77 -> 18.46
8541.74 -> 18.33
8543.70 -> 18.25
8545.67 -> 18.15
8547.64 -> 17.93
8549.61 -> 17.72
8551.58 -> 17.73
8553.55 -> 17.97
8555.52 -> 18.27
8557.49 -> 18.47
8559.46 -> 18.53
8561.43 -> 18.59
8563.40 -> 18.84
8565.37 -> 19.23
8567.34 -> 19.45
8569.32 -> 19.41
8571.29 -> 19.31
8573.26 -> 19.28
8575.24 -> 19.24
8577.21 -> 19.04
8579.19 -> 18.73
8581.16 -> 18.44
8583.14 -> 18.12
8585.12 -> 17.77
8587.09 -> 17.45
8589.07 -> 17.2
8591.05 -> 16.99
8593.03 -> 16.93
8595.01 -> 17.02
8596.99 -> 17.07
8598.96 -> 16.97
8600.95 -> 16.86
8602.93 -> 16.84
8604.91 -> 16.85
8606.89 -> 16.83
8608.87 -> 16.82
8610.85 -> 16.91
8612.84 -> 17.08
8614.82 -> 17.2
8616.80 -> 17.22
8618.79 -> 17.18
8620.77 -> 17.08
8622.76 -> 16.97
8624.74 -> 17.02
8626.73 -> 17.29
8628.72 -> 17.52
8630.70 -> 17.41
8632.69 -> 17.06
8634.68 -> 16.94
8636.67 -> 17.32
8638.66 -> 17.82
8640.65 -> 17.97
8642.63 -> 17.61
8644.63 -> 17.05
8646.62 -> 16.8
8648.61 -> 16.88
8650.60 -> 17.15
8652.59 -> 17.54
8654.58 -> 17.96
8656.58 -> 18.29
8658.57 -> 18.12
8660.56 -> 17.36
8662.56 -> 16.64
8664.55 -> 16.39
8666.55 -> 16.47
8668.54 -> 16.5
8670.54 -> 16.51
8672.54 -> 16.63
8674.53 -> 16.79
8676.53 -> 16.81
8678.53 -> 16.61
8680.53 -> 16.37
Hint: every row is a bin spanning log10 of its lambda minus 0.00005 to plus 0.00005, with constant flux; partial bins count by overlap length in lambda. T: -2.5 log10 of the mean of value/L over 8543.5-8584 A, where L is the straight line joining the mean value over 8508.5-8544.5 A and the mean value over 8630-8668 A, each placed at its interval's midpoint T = -0.050 mag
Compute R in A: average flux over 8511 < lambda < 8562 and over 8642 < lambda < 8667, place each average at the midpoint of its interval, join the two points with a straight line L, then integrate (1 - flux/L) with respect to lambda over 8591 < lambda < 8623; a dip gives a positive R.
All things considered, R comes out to 1.1 A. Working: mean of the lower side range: 18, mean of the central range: 17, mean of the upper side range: 17.3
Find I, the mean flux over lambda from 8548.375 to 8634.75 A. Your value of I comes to 17.8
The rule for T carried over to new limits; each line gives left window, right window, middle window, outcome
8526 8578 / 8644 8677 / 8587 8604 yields 0.05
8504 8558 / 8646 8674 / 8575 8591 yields -0.03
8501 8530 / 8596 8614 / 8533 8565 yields -0.04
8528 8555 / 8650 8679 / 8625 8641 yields 0.00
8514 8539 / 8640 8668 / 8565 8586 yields -0.07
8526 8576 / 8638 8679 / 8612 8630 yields 0.03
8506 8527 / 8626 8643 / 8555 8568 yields -0.06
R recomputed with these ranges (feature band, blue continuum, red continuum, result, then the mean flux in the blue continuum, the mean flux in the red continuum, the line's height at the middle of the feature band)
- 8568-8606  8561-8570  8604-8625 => 0.7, 19.1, 17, 18.2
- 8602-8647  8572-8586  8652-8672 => 1.7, 18.7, 17.2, 17.8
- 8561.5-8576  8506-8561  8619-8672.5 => -1.2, 18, 17.2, 17.8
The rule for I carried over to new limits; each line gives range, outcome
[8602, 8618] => 17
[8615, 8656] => 17.3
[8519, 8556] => 18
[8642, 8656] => 17.3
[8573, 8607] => 17.6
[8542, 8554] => 18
